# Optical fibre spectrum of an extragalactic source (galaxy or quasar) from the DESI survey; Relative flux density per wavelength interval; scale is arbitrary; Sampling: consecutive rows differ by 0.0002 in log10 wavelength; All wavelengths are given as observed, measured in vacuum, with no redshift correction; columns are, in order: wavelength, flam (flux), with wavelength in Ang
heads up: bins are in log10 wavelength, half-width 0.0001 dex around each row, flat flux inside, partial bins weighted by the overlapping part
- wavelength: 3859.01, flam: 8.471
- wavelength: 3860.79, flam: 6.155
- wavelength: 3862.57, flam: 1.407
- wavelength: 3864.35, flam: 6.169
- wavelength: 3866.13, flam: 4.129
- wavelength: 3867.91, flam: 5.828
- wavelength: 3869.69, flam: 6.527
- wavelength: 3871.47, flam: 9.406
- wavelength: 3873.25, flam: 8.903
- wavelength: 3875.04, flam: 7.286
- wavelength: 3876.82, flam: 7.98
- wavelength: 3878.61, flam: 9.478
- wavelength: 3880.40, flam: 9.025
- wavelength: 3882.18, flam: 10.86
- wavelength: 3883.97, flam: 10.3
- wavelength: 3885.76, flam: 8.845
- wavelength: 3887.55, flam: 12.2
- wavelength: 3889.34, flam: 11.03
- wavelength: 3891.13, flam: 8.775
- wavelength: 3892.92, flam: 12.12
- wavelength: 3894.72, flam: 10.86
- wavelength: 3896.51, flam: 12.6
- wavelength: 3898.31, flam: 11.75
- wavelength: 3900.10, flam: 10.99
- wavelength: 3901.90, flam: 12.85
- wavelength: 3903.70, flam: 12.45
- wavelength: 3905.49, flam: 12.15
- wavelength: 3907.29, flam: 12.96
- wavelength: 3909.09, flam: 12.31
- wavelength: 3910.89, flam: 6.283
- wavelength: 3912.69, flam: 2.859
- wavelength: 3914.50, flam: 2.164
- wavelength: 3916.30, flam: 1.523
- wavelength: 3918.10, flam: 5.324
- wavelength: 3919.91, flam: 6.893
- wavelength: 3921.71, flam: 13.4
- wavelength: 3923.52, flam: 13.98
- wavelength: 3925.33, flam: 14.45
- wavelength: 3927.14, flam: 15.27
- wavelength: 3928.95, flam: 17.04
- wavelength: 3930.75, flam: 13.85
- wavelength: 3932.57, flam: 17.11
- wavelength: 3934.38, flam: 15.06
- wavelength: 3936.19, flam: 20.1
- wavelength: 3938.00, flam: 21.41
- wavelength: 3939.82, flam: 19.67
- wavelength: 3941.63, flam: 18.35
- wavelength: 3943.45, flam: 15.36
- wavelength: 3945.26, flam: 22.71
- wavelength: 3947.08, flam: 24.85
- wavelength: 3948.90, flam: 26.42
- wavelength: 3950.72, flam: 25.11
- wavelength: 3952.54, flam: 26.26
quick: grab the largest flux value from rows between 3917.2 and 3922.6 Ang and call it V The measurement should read 13.4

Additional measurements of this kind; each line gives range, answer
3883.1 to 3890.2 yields 12.2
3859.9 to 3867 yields 6.169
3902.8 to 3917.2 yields 12.96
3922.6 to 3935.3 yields 17.11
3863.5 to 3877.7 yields 9.406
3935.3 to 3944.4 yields 21.41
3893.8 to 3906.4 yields 12.85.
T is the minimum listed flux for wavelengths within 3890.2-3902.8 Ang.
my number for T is 8.775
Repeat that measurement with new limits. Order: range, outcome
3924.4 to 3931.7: 13.85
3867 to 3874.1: 5.828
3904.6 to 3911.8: 6.283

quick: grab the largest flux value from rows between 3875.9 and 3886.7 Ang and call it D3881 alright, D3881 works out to 10.86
